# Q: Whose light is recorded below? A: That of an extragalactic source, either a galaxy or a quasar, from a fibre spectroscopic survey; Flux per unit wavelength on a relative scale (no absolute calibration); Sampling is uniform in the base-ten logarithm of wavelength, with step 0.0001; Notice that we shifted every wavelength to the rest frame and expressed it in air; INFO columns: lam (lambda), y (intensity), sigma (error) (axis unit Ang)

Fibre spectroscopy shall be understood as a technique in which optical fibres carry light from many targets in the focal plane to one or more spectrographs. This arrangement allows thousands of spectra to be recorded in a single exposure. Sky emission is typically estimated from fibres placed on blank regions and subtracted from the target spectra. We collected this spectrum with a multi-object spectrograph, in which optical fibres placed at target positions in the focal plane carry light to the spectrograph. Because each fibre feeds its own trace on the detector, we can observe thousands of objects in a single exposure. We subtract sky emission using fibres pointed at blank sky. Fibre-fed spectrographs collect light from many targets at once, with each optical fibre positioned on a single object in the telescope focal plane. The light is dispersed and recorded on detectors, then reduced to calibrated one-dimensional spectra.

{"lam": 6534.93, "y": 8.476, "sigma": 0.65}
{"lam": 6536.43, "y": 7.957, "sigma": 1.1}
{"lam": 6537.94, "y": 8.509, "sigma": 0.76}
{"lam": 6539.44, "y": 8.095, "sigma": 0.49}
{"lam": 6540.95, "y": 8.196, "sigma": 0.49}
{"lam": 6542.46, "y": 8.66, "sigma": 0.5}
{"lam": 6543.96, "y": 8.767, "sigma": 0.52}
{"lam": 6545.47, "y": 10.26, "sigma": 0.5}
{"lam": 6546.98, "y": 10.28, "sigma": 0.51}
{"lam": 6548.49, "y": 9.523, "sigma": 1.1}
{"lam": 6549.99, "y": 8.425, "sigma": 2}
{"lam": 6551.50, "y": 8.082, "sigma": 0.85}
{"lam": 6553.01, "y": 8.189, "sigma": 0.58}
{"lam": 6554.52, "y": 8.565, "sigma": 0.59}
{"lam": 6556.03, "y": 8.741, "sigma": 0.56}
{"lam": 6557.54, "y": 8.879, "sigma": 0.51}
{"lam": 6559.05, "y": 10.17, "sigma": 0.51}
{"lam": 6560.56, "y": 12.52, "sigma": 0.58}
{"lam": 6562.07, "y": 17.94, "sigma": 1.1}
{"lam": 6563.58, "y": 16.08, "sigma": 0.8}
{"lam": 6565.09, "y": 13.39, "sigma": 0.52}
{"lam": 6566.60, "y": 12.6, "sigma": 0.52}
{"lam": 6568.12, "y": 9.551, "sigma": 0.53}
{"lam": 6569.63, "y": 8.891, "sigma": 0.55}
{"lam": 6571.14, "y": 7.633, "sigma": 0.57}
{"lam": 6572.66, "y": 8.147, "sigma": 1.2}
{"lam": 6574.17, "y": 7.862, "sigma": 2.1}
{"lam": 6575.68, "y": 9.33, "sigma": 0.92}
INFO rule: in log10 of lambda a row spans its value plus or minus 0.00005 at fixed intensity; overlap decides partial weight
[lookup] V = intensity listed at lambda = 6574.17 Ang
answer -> 7.862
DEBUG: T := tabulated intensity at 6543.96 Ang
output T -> 8.767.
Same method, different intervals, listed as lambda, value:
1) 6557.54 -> 8.879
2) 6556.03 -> 8.741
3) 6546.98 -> 10.28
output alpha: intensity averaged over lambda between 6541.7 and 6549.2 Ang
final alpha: 9.49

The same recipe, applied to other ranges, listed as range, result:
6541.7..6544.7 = 8.72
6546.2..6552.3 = 9.08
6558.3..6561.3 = 11.3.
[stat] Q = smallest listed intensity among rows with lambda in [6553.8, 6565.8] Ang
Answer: 8.565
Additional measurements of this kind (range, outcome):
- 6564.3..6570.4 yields 8.891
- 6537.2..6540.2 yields 8.095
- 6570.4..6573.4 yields 7.633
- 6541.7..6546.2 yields 8.66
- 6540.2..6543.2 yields 8.196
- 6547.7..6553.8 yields 8.082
